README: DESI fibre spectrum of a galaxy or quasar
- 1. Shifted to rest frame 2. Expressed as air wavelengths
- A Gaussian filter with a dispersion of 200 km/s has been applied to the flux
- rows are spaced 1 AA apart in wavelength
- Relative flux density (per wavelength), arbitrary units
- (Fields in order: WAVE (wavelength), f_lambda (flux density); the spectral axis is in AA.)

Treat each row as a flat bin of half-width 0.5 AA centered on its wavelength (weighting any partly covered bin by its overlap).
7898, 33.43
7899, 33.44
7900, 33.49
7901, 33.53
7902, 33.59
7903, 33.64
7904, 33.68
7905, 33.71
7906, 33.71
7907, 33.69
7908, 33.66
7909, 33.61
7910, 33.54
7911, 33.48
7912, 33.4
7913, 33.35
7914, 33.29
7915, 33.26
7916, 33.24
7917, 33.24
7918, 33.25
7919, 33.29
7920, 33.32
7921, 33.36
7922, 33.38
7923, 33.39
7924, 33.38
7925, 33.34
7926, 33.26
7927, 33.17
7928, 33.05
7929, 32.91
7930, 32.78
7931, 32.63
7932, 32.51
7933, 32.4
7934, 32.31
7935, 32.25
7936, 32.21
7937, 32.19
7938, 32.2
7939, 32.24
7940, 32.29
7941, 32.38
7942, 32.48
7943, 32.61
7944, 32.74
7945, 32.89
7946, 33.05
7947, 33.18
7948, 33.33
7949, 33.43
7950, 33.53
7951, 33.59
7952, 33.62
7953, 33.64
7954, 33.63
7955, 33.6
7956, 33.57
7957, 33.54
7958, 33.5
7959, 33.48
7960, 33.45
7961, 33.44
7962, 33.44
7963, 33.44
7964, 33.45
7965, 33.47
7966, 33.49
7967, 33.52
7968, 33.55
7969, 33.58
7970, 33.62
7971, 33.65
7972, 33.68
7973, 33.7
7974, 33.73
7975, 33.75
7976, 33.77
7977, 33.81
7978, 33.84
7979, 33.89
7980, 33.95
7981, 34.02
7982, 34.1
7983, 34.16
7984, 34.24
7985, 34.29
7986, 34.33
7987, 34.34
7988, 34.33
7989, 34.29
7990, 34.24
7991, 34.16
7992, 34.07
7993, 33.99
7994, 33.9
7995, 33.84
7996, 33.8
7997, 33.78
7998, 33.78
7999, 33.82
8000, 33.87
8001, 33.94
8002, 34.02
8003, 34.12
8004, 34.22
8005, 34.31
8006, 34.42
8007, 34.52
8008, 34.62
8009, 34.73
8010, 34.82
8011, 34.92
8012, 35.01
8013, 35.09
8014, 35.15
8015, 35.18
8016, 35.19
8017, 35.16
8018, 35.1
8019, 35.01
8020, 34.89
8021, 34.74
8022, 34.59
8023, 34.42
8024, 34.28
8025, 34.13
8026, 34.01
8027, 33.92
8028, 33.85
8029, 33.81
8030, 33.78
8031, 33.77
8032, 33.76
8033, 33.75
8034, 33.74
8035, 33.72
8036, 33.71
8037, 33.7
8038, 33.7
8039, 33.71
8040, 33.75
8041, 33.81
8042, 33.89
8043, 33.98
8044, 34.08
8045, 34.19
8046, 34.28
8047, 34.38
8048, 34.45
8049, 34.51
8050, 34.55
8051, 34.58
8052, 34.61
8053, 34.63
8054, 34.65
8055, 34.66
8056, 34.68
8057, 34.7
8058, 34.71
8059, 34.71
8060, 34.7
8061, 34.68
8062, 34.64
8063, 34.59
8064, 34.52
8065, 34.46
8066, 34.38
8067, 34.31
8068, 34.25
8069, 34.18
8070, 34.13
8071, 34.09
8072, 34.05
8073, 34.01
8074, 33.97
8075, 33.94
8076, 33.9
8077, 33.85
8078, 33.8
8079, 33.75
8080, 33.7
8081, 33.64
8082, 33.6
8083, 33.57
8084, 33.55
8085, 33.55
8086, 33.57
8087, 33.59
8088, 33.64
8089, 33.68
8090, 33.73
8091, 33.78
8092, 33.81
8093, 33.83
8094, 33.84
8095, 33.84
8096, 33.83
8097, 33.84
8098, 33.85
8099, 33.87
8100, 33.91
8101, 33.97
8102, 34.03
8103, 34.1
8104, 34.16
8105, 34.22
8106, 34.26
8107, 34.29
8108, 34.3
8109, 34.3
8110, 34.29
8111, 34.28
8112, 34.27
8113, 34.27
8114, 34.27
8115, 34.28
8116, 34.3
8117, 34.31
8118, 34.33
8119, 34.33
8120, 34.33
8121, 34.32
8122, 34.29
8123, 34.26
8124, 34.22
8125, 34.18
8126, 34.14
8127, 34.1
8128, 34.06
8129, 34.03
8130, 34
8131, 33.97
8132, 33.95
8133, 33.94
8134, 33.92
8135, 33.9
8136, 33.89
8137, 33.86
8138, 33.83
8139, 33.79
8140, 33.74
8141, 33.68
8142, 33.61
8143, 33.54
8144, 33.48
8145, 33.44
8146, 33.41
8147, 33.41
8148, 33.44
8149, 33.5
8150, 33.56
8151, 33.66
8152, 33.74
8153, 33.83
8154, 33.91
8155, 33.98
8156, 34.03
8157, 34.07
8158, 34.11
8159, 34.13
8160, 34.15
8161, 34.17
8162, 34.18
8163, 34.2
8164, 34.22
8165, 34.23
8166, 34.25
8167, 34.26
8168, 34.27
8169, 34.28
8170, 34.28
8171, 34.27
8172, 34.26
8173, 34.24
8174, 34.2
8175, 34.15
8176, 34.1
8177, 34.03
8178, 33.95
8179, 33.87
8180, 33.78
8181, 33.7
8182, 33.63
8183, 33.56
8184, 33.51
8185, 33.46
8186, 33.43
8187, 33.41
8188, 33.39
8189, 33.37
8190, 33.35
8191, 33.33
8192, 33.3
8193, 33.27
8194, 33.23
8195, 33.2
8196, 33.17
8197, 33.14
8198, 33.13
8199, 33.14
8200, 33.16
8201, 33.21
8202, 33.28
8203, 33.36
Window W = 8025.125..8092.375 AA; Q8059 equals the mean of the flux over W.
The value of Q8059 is 34.1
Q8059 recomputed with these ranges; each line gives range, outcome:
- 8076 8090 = 33.7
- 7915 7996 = 33.4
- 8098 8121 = 34.2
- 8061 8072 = 34.4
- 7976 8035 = 34.3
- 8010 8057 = 34.3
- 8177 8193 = 33.5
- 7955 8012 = 33.9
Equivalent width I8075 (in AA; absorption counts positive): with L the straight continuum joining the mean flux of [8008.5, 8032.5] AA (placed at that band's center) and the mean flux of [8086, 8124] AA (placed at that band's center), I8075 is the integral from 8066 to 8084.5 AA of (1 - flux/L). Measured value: 0.17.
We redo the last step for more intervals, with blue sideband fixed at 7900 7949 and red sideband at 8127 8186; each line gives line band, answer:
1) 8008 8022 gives -0.66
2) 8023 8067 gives -0.93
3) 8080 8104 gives -0.07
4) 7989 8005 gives -0.31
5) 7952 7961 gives -0.10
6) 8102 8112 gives -0.15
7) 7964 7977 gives -0.15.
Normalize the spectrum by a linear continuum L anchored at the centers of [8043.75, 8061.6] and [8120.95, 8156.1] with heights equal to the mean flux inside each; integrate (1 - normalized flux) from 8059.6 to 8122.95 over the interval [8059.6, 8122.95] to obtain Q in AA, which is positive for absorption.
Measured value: 0.3 AA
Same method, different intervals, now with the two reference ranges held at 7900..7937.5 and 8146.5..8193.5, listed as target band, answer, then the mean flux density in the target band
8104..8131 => -0.41 AA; 34.2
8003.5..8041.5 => -0.99 AA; 34.3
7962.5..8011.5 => -0.91 AA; 34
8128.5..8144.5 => -0.02 AA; 33.8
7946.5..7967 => -0.12 AA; 33.5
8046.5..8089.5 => -0.77 AA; 34.2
